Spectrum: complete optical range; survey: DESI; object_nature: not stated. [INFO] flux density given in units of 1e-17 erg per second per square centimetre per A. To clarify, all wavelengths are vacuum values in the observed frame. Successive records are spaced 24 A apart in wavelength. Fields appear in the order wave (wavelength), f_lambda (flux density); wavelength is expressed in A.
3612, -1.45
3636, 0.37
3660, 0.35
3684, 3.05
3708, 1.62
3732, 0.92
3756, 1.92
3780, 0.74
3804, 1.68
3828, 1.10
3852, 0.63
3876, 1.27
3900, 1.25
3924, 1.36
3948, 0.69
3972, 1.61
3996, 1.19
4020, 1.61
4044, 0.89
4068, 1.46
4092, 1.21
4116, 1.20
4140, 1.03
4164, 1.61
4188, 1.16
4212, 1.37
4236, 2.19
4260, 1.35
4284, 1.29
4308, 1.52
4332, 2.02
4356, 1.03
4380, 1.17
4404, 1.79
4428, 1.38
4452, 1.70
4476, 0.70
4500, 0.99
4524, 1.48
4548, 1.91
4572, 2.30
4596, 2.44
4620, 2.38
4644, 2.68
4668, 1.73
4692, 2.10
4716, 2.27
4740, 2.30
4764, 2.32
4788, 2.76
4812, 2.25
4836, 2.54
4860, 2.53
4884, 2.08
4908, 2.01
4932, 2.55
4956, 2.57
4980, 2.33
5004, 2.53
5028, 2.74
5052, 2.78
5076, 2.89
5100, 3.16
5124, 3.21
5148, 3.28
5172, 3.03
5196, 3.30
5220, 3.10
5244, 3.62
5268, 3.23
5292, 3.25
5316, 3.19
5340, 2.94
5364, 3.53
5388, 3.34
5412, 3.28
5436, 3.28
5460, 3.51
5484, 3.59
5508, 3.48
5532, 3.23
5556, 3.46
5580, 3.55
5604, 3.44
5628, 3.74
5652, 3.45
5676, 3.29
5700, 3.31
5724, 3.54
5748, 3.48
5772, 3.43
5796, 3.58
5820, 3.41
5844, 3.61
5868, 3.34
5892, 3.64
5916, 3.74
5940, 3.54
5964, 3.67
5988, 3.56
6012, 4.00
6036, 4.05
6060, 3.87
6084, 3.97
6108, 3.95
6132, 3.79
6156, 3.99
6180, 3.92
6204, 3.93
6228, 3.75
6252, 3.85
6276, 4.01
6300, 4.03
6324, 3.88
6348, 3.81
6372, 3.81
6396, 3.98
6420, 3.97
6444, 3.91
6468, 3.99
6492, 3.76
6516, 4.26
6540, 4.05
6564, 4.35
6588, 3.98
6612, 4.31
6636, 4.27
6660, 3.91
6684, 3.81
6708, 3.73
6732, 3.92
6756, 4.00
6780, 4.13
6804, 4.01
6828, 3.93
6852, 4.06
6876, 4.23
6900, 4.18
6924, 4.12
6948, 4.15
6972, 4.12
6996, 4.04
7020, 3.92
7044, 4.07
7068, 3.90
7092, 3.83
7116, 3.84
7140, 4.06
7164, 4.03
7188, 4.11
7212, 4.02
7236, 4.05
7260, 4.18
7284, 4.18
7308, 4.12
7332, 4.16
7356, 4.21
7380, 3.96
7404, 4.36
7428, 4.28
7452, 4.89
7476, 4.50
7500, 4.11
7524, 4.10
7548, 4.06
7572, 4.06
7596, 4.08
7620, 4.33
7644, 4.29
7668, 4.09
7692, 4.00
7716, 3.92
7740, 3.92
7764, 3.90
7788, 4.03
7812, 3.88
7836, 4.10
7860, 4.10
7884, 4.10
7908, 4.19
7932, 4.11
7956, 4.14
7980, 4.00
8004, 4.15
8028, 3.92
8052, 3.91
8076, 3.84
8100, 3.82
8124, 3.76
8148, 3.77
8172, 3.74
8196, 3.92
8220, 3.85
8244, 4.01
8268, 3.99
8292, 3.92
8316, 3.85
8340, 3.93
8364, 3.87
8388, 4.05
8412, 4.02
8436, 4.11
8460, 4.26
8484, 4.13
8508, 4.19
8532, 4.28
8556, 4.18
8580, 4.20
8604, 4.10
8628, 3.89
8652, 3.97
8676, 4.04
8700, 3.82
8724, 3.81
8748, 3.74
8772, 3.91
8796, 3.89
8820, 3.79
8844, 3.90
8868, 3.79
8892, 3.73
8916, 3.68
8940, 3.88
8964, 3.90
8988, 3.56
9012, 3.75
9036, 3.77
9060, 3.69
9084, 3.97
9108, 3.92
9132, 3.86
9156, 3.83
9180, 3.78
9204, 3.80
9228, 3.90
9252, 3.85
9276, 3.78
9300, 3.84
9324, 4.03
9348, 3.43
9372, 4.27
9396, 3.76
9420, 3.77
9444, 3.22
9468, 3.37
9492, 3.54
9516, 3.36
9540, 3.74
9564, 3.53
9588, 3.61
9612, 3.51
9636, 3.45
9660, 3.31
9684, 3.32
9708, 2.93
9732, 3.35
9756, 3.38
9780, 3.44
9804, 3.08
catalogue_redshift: 0.136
